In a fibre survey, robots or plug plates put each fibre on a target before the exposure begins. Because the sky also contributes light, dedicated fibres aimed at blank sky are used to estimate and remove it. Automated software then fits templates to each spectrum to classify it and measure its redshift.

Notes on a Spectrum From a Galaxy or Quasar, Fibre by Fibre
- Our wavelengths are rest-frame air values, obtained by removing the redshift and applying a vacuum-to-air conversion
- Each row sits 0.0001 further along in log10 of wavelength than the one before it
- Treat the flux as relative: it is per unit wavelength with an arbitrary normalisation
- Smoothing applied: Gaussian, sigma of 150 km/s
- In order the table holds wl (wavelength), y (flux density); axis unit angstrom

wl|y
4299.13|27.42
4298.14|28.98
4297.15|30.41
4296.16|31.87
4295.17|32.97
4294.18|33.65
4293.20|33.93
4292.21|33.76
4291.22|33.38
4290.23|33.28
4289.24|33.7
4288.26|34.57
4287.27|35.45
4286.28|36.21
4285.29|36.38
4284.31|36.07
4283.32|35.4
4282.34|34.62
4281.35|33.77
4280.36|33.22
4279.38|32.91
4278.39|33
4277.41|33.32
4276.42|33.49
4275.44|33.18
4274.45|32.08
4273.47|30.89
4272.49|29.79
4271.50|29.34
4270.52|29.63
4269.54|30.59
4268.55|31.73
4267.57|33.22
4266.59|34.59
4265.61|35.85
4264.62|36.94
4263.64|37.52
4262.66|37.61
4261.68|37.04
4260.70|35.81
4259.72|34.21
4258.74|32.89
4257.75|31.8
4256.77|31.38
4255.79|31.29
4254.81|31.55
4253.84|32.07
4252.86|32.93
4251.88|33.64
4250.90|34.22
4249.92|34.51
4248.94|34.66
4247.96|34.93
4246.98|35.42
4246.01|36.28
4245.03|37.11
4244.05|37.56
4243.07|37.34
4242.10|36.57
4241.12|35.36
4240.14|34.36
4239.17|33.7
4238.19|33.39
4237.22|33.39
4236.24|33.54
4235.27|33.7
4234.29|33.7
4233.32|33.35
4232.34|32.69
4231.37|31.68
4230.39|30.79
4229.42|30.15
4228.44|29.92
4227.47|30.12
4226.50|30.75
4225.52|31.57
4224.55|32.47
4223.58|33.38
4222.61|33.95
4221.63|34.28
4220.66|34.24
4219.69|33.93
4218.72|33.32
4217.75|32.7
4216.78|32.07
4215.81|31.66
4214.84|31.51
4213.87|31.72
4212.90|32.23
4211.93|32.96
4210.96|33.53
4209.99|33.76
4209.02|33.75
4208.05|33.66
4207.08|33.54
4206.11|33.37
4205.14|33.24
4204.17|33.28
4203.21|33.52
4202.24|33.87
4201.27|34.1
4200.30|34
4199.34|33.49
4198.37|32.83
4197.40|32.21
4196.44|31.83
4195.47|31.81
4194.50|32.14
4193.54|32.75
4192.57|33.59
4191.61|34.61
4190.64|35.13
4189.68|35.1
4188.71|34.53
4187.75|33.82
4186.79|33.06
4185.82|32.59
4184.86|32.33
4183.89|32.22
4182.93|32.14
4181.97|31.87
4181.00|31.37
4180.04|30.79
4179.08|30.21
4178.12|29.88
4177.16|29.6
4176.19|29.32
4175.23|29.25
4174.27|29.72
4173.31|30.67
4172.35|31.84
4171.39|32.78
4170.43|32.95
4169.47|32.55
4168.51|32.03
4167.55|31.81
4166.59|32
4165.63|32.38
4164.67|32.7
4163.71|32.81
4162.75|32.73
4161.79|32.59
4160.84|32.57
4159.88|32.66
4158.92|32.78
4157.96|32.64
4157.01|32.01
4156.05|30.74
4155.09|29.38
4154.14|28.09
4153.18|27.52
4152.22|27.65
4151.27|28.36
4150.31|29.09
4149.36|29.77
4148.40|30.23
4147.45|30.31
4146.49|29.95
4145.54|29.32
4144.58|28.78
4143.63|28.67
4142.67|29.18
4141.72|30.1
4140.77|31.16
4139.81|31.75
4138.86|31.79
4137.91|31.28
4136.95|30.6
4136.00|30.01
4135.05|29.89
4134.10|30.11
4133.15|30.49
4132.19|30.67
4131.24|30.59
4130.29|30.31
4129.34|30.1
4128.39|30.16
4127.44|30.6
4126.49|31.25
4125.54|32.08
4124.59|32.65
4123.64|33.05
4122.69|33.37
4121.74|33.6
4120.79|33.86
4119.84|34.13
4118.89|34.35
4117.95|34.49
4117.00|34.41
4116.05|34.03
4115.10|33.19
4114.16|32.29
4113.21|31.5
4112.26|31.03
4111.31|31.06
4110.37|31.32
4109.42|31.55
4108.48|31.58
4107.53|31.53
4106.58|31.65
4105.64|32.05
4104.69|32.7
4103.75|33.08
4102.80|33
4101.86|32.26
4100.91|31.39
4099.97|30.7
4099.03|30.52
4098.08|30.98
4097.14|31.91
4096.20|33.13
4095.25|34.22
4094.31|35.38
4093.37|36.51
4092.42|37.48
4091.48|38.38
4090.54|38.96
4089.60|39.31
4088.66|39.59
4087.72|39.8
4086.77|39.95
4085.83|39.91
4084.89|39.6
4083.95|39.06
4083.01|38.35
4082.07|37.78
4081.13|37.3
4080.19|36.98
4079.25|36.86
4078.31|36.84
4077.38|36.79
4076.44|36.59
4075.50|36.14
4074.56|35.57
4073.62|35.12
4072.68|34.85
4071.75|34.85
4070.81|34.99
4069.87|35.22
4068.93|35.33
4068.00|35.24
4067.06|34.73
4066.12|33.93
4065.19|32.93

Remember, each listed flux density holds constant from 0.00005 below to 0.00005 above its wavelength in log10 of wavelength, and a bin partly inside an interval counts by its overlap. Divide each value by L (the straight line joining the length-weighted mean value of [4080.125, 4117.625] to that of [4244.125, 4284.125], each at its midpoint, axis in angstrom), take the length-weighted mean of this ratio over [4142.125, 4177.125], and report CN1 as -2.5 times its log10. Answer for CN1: 0.12 mag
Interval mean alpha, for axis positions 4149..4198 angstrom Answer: 31.7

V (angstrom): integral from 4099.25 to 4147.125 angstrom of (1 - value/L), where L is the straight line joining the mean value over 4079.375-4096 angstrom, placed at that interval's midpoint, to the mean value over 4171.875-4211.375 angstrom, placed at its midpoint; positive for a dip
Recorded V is 6.1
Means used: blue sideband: 38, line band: 31.6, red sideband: 32.5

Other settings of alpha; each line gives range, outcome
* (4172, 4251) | 33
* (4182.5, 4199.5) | 33.1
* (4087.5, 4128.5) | 33.4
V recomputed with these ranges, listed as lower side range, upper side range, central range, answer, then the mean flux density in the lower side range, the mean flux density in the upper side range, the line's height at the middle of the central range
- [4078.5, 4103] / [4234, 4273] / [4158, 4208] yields 3.6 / 36.2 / 34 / 35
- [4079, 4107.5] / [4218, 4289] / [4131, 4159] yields 3.9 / 35.5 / 33.6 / 34.9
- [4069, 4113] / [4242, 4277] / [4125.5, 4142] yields 1.9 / 35.1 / 33.8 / 34.7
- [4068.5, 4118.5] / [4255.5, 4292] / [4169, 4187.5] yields 1.6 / 34.9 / 33.7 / 34.3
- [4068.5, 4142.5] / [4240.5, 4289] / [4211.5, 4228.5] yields 0.8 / 33.8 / 34.1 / 34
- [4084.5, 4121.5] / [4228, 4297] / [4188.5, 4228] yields 0.9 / 34.2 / 33.7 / 33.9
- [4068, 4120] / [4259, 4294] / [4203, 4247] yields 1.1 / 34.9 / 33.9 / 34.2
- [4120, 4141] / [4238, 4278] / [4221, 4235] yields 0.5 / 31.4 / 33.9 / 33.3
